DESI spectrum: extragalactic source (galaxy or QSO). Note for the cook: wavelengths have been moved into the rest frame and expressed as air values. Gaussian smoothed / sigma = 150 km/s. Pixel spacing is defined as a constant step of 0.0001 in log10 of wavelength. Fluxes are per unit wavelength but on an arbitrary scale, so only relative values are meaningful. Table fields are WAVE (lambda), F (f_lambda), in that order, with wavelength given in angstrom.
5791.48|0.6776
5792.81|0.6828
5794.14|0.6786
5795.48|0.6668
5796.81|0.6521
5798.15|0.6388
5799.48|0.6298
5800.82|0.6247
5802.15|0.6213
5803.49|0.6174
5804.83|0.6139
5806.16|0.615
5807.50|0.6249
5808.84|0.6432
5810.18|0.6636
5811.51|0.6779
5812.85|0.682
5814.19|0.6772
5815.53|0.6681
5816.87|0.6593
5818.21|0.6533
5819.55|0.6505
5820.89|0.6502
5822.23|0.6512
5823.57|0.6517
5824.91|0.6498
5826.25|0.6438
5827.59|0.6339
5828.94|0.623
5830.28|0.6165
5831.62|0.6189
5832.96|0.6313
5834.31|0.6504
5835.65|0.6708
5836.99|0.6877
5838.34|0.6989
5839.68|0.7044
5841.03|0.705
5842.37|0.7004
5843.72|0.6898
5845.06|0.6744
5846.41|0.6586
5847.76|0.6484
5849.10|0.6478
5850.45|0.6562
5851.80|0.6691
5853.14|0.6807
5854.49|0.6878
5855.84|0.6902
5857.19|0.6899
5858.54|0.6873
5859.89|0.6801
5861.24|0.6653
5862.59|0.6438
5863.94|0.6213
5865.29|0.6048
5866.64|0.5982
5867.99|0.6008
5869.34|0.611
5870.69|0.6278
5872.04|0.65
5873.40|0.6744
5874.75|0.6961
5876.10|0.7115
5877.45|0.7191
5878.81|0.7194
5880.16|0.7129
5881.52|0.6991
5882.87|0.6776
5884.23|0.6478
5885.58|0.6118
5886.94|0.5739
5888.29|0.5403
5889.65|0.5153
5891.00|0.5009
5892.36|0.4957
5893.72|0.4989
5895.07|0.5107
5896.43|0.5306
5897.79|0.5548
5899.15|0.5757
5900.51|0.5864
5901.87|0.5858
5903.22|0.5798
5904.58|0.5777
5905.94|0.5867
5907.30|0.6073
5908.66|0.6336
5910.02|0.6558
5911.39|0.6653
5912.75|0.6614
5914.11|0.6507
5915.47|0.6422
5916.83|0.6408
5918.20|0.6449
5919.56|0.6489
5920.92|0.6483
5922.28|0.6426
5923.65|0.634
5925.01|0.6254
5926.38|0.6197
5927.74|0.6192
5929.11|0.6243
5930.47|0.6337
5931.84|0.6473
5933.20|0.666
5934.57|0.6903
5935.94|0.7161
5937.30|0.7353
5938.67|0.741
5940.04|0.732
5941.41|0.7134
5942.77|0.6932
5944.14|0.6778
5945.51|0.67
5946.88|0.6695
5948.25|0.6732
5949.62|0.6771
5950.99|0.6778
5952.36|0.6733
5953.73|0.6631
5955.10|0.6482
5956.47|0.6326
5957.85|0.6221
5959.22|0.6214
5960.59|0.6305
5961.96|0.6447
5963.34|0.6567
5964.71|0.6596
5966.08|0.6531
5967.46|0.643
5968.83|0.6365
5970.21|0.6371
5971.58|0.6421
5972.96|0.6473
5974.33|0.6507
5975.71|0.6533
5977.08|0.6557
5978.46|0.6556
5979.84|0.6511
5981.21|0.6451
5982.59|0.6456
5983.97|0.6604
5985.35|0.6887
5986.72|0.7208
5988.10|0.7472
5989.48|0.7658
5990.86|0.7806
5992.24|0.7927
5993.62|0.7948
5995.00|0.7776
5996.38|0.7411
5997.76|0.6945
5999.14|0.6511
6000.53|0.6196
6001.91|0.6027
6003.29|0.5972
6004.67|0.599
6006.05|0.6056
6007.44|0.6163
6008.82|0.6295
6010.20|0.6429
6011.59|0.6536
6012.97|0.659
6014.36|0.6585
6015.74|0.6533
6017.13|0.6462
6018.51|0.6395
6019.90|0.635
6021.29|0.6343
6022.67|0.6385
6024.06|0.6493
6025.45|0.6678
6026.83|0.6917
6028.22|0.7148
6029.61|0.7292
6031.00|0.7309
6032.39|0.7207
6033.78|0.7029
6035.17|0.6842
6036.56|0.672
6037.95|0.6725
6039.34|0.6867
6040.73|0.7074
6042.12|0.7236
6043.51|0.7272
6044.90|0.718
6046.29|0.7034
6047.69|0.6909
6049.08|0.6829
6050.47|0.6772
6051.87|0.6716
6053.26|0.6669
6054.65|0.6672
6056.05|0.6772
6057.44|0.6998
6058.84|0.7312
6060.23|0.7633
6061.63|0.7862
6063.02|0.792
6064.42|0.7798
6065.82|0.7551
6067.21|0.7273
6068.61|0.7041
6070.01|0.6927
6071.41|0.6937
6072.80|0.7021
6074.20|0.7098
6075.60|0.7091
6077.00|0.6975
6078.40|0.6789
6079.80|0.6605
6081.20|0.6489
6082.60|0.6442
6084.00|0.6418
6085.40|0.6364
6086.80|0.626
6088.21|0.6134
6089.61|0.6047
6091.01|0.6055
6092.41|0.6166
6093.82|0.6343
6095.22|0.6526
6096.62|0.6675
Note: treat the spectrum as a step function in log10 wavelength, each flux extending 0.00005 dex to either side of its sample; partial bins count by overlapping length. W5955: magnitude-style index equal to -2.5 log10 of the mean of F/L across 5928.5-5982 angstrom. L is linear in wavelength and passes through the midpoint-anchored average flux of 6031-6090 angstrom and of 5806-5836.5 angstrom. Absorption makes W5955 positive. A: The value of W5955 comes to 0.02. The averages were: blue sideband 0.649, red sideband 0.695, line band 0.663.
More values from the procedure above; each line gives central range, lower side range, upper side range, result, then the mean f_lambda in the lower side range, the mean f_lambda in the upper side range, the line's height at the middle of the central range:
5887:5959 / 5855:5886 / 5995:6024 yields 0.04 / 0.663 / 0.644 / 0.656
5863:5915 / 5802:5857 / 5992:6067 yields 0.09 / 0.658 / 0.687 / 0.667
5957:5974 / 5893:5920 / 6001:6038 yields -0.02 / 0.601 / 0.657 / 0.63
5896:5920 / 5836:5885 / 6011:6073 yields 0.11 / 0.67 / 0.695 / 0.677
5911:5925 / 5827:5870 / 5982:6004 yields 0.06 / 0.658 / 0.705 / 0.681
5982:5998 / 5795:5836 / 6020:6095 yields -0.09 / 0.644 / 0.687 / 0.675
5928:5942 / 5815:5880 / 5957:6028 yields -0.04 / 0.661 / 0.663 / 0.662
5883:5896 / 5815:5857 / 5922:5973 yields 0.20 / 0.662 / 0.66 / 0.661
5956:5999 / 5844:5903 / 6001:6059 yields -0.04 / 0.629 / 0.67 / 0.656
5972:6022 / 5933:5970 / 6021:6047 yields 0.02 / 0.67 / 0.694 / 0.684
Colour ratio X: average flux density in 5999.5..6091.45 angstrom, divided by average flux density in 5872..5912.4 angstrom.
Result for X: 1.1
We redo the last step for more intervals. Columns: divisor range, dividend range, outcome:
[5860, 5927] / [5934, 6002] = 1.10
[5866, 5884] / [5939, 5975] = 0.99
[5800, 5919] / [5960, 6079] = 1.07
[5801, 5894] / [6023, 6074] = 1.09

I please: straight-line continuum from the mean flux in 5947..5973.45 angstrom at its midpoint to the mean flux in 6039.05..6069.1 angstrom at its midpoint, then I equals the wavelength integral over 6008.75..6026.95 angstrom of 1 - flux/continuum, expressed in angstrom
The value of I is 1.1 angstrom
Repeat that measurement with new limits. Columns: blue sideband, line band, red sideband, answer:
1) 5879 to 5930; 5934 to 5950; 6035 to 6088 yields -1.8 angstrom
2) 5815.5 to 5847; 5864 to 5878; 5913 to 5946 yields 0.3 angstrom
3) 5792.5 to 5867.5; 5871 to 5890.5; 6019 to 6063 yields 0.4 angstrom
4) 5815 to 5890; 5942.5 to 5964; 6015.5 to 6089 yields 0.5 angstrom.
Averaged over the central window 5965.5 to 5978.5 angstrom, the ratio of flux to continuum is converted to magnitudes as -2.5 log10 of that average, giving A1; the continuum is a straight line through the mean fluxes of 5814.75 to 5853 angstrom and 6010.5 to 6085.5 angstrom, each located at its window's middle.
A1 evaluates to 0.054 mag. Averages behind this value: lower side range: 0.66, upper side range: 0.691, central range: 0.647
